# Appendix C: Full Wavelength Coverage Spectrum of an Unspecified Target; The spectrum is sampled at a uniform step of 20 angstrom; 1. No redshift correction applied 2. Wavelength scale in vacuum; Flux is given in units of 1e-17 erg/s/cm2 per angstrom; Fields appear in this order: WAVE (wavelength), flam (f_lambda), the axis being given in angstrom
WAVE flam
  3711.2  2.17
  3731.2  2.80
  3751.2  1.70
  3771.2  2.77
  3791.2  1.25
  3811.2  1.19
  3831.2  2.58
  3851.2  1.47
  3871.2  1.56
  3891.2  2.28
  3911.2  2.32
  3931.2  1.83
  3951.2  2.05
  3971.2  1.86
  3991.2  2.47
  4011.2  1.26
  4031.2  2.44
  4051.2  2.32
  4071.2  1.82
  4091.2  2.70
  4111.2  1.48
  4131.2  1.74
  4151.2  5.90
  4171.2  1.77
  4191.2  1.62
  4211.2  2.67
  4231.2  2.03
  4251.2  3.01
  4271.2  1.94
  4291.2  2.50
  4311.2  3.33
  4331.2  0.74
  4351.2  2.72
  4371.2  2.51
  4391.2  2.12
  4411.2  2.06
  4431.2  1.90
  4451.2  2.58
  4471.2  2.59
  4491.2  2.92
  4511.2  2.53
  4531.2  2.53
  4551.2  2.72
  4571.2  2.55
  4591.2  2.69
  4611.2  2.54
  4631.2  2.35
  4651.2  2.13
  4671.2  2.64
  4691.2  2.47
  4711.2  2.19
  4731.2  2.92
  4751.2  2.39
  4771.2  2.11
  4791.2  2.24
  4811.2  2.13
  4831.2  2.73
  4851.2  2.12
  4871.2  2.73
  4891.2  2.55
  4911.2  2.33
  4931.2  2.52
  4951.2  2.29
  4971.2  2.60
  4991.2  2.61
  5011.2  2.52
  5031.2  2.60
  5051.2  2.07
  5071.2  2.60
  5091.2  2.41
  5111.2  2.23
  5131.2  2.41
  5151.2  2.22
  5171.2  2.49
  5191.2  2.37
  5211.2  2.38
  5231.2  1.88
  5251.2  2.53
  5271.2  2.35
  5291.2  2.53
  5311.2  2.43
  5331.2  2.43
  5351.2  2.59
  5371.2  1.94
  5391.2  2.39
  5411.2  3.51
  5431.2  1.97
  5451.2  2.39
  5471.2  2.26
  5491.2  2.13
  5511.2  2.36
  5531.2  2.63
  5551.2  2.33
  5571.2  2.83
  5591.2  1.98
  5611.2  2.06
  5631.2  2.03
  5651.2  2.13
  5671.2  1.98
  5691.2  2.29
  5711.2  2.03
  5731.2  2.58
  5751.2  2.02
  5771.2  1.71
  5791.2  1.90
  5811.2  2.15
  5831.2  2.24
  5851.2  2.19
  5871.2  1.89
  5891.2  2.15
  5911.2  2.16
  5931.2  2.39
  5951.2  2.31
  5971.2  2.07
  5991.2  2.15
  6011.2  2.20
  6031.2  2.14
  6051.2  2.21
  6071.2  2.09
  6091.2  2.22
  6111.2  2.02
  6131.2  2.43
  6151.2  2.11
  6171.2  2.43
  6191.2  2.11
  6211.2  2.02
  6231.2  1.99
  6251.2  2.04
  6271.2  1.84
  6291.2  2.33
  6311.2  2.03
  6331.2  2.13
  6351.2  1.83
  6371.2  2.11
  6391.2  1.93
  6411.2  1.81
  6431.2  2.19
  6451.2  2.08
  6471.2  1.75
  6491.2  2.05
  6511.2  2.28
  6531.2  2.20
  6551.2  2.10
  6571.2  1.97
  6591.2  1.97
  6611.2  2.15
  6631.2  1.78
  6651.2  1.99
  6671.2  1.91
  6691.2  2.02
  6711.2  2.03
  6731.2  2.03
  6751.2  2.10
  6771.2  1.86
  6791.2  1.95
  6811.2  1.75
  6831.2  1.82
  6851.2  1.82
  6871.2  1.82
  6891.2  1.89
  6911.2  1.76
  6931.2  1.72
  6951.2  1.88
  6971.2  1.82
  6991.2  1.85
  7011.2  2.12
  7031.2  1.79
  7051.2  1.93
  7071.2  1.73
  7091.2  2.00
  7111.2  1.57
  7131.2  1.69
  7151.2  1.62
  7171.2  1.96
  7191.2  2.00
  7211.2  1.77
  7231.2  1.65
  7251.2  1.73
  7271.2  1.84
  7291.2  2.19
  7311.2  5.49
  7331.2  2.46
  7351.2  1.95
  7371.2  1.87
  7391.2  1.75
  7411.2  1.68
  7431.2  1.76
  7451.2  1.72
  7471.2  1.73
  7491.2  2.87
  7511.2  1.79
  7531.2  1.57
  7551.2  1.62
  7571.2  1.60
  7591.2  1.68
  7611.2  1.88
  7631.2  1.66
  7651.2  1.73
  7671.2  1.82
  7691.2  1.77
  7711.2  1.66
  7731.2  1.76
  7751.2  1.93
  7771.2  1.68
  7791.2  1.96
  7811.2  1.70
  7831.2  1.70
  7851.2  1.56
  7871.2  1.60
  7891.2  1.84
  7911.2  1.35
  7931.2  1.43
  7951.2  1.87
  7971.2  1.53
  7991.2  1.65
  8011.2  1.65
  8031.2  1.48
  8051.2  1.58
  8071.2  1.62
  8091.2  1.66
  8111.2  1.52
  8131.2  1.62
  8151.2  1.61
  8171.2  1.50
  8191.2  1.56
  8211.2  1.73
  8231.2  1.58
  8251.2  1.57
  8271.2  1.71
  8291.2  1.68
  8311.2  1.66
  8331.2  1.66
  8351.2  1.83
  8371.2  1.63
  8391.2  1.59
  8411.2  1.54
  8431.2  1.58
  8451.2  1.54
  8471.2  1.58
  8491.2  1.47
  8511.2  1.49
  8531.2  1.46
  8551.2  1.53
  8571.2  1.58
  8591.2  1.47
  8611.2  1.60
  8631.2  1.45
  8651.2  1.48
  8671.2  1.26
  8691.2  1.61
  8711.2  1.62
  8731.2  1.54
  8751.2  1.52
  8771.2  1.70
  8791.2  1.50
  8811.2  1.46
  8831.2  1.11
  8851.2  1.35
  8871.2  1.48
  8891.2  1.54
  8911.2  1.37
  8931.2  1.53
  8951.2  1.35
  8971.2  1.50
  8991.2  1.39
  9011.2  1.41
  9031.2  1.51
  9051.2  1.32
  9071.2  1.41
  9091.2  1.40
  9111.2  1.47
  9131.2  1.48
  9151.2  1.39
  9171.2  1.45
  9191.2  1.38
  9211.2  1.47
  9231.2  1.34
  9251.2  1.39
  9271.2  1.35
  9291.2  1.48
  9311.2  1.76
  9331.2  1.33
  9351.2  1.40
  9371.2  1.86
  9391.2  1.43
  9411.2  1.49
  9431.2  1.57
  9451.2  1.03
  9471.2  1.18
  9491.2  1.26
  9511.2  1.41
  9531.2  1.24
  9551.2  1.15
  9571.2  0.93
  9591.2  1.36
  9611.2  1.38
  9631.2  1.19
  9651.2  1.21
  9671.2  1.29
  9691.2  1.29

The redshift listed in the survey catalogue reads 0.11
